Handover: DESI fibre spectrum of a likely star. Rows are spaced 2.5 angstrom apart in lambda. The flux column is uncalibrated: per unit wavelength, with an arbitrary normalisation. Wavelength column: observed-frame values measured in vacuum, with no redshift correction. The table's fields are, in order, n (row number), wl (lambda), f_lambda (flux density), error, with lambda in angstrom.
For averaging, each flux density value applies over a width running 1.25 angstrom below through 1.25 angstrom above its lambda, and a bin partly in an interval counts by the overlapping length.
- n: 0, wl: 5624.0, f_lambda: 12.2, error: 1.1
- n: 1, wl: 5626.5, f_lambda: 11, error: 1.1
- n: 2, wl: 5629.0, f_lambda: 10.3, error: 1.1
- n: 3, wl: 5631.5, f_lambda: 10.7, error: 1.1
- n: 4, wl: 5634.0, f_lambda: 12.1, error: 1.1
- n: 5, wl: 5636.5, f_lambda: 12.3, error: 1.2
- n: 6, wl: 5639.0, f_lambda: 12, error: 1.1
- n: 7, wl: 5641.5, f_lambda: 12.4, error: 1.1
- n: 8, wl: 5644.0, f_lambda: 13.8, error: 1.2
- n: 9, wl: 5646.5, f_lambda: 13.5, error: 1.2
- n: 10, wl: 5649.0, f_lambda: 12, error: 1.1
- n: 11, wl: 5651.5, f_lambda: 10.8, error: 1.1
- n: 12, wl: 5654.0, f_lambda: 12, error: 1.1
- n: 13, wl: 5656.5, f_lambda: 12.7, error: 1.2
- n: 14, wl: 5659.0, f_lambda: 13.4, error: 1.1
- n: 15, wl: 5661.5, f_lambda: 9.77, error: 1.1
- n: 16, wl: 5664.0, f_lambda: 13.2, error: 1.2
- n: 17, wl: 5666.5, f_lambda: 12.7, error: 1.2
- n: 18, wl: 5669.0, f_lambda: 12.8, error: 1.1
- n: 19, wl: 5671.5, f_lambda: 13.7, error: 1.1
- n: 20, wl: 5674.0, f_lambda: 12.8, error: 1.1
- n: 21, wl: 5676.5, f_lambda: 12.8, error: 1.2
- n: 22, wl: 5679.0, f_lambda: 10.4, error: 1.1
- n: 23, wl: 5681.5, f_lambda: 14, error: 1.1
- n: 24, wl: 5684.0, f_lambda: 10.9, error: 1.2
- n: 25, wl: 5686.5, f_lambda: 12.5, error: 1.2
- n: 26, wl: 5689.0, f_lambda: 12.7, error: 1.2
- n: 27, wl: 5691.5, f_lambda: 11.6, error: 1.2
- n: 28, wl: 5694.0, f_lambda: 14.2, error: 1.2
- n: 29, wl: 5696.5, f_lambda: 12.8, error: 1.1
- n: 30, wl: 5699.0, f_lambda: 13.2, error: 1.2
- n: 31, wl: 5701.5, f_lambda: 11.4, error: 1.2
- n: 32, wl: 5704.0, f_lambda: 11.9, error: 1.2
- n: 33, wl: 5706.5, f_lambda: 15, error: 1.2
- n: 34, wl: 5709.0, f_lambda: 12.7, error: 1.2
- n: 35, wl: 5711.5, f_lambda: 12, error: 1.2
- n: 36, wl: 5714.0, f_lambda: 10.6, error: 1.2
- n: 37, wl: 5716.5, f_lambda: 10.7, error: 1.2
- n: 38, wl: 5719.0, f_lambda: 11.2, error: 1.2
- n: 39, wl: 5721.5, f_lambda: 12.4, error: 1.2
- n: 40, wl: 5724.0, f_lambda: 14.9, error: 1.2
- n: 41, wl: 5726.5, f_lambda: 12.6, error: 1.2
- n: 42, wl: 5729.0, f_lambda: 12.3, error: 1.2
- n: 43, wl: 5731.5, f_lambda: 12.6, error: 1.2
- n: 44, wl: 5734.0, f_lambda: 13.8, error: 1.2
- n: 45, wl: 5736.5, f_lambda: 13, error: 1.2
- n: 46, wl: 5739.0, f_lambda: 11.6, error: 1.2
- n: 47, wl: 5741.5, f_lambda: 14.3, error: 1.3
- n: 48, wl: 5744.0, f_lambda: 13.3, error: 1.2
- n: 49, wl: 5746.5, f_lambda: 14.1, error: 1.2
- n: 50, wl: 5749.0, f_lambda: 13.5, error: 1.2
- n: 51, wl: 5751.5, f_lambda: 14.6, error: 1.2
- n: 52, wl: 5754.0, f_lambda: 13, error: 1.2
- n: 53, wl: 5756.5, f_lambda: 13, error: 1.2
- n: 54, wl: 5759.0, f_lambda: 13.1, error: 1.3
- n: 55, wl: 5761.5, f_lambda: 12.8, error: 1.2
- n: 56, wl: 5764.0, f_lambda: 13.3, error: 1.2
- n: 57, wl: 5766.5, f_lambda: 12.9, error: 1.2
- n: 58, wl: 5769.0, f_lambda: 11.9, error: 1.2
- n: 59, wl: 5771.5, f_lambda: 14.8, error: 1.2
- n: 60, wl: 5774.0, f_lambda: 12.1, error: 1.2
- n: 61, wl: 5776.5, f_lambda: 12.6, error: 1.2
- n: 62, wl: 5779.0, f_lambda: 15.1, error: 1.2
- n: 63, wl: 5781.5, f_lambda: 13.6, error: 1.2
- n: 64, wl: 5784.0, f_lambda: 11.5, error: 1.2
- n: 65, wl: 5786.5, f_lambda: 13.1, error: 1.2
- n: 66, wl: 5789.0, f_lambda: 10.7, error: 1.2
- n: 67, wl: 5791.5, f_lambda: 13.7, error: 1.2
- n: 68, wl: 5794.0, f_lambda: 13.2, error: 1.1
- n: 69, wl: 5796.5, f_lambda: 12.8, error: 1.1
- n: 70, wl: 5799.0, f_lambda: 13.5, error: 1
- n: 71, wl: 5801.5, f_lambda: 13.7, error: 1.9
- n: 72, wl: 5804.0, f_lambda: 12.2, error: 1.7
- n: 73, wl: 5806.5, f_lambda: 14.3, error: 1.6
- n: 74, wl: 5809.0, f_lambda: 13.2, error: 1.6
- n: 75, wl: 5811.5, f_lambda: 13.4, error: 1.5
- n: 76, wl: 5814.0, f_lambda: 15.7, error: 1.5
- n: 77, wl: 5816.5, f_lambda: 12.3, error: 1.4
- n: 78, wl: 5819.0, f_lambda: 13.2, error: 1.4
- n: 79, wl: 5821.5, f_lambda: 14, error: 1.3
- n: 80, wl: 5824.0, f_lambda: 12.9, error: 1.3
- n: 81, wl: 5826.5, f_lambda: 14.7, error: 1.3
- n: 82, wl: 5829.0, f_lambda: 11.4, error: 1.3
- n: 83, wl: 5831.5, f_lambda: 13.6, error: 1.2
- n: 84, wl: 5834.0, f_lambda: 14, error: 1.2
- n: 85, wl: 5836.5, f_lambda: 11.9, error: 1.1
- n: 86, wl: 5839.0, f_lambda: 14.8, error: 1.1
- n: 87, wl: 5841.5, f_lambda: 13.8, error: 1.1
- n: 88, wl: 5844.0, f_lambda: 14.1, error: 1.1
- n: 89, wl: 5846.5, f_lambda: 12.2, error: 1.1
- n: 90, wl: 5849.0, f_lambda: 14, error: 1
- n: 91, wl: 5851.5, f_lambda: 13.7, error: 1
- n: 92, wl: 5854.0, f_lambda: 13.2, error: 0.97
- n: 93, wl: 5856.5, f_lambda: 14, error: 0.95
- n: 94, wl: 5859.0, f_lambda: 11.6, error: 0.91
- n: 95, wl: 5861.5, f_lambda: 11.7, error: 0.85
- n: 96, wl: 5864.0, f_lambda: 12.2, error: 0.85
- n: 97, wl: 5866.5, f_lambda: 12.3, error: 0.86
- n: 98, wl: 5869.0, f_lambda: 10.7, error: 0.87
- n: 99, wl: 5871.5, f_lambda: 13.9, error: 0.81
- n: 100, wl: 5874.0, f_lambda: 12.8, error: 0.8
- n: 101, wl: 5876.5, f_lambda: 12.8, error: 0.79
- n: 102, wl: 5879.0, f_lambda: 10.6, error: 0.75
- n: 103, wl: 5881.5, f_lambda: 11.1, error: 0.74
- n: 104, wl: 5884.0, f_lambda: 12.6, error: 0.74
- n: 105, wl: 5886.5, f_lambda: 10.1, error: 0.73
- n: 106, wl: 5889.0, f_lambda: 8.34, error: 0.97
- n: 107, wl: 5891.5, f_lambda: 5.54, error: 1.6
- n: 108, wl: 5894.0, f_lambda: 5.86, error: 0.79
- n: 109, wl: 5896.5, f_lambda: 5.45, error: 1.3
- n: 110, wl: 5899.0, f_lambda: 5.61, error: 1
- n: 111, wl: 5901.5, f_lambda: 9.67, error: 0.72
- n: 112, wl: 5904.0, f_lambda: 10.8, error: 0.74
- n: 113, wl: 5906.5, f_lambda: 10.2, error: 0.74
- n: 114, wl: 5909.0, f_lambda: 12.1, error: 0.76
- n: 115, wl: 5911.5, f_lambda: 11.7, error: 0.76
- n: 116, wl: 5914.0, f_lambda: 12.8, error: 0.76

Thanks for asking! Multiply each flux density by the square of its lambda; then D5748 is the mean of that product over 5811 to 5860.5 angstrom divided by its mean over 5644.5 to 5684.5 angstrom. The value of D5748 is 1.1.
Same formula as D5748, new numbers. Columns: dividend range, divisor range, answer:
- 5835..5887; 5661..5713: 1.07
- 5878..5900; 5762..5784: 0.66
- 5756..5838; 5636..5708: 1.10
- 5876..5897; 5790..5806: 0.71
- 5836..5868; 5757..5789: 1.03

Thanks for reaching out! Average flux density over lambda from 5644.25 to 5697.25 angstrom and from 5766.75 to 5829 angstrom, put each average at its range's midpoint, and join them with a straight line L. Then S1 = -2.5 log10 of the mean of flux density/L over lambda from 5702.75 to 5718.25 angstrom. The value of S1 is 0.05 mag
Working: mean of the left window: 12.5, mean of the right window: 13.2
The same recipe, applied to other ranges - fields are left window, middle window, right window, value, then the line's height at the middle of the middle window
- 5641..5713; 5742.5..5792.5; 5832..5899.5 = -0.09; 12.1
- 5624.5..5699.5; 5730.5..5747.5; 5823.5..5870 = -0.05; 12.6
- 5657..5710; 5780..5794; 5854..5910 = -0.10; 11.5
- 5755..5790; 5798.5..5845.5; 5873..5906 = -0.19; 11.4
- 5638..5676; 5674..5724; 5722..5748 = 0.05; 12.9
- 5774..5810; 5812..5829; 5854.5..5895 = -0.10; 12.4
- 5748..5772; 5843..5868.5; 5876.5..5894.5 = -0.22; 10.4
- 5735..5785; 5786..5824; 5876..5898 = -0.14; 11.7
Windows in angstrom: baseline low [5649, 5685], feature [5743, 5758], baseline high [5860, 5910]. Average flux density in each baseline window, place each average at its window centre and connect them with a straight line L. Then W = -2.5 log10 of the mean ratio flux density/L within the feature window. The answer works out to -0.18 mag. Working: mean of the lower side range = 12.3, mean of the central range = 13.6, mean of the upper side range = 10.2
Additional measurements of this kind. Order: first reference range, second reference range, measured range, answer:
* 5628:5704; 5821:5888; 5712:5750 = -0.02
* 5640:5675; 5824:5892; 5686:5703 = -0.01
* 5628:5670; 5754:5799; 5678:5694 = 0.02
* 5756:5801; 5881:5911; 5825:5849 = -0.22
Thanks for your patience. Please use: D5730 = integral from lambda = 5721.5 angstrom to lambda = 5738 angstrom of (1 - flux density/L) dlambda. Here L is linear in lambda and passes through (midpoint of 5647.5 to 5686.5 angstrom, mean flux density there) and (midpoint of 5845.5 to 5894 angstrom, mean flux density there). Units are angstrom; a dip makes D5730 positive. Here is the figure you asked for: -1.4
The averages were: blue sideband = 12.3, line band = 13.1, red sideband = 11.6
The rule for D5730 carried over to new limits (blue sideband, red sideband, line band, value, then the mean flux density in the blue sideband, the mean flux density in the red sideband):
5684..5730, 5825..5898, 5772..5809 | -2.91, 12.4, 11.8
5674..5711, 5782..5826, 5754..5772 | -0.11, 12.6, 13.2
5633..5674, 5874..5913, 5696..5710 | -1.13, 12.5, 9.62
